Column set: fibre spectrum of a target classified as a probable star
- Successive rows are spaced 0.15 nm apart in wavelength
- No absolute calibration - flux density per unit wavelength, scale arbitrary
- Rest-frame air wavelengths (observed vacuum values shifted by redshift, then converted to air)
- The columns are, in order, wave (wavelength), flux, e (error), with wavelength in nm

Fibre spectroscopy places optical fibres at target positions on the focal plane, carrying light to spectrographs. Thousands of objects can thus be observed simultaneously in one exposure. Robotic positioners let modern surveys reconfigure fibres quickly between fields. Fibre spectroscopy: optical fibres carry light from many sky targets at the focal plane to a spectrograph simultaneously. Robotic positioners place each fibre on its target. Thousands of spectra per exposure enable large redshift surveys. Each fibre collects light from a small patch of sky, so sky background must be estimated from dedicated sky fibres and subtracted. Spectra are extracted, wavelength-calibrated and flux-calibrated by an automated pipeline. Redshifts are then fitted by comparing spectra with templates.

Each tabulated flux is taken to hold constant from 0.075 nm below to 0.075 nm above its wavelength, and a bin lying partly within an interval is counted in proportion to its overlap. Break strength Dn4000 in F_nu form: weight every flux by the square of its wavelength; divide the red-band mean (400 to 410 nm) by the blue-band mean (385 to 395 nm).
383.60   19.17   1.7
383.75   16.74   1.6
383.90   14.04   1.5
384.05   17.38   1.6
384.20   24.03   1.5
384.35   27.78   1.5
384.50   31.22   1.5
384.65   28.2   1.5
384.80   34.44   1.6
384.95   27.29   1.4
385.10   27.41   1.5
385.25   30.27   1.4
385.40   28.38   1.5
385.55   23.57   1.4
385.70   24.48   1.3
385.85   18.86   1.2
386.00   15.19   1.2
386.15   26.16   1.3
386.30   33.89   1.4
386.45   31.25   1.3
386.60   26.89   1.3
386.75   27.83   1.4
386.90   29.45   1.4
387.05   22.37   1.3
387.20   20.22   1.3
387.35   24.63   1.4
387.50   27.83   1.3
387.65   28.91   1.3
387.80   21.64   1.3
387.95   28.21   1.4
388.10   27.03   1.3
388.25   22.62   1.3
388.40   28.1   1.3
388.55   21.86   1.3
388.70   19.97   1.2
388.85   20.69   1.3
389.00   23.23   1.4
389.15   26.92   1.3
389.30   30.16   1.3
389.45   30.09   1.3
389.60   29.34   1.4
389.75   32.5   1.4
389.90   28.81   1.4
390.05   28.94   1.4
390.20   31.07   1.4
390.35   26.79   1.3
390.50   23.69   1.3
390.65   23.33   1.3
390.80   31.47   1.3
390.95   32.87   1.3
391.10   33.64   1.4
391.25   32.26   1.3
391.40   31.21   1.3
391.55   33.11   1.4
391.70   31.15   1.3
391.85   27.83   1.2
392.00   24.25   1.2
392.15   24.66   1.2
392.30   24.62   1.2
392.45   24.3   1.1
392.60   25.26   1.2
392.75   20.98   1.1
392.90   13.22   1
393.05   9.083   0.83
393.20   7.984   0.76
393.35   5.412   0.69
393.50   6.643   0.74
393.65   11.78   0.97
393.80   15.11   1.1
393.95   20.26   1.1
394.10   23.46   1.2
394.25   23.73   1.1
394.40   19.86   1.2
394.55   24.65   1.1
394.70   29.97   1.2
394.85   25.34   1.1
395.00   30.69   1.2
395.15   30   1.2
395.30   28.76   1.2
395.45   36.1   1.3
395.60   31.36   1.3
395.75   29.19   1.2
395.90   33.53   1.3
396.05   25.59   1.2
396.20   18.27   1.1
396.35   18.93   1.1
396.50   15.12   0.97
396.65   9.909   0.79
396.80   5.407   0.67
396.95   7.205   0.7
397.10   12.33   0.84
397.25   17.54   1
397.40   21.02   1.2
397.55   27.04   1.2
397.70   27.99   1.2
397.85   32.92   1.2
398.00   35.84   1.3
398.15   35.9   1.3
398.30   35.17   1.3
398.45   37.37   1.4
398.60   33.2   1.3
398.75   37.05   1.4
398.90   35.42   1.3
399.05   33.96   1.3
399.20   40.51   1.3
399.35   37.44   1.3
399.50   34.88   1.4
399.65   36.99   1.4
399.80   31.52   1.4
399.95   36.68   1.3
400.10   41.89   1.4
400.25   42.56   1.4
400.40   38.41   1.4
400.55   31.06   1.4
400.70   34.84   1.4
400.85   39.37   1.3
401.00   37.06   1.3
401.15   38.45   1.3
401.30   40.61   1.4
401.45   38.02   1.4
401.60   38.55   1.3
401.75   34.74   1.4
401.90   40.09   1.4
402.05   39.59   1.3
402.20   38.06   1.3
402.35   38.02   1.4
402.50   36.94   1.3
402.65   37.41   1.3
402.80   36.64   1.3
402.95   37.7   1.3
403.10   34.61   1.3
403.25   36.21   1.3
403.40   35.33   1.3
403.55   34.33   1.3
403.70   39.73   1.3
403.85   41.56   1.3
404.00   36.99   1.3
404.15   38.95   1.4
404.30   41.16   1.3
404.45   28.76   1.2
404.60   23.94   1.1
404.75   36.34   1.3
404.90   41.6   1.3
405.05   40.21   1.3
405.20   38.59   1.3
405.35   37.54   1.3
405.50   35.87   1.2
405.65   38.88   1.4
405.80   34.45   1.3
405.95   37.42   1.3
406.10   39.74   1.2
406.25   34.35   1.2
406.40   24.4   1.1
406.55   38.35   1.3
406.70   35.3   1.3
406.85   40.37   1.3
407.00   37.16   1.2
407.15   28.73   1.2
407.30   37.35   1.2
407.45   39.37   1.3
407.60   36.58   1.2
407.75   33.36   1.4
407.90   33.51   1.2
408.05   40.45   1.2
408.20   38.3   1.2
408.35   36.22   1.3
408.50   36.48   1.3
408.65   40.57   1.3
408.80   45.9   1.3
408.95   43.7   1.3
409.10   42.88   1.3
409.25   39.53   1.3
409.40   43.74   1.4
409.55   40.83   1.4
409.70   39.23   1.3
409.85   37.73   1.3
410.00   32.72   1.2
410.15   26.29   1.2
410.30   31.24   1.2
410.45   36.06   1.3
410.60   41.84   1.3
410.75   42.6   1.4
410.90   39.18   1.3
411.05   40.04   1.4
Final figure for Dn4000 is 1.6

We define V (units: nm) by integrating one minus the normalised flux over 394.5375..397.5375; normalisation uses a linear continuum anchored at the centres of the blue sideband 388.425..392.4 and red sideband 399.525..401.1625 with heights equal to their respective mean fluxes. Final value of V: 0.93 nm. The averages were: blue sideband 27.8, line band 22.6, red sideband 37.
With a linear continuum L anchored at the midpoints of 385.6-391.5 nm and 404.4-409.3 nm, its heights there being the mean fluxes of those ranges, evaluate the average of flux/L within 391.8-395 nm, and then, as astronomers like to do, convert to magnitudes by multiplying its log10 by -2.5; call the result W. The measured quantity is 0.44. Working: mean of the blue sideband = 26.8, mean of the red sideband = 36.9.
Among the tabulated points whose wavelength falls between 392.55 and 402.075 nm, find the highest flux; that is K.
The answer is 42.56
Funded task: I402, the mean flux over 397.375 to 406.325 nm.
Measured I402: 36.4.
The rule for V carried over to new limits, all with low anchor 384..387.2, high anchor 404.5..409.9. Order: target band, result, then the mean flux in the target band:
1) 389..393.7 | 0.72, 24.7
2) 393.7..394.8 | 0.31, 22.3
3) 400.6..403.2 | -0.22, 37.6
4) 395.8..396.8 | 0.39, 19.3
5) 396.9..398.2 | 0.33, 24.3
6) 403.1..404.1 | -0.04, 37.2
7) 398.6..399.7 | -0.10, 36.4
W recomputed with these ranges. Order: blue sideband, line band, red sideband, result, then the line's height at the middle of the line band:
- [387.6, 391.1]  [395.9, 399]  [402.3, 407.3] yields 0.28 mag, 31.9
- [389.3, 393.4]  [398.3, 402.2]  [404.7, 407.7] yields -0.16 mag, 32.2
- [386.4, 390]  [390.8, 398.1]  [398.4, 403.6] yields 0.34 mag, 31.5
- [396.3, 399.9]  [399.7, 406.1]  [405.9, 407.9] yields -0.17 mag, 31.9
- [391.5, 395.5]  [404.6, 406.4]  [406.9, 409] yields -0.05 mag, 35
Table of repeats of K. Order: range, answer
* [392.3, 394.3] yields 25.26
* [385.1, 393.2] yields 33.89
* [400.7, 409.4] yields 45.9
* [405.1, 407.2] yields 40.37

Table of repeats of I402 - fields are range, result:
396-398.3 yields 21.2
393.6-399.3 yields 25.8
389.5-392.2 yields 29.3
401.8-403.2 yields 37.6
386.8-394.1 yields 24.3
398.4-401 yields 36.7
